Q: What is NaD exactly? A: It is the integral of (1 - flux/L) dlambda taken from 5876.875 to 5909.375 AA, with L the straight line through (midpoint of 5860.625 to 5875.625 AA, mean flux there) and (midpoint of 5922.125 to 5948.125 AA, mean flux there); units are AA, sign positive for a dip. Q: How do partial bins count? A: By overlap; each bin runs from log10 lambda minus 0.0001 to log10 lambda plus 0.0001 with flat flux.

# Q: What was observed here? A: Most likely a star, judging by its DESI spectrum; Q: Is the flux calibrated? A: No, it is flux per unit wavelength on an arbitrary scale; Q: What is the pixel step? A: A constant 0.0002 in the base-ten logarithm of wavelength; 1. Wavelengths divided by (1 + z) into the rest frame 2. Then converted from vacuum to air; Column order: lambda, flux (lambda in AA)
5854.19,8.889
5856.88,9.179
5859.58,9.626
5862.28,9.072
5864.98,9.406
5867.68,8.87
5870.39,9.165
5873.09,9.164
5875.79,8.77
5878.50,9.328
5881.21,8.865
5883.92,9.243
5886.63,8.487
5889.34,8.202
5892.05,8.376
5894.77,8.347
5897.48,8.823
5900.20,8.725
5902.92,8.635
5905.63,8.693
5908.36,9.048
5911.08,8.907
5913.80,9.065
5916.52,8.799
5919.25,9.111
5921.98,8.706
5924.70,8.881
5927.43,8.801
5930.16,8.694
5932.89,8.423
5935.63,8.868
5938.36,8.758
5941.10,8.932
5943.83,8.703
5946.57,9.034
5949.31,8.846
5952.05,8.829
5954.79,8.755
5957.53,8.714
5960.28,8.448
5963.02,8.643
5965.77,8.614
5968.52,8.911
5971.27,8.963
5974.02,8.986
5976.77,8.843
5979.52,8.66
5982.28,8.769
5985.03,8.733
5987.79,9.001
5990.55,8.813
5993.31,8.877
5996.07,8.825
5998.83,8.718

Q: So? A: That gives 1.0 AA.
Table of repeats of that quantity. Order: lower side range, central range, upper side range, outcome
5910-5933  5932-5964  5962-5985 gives 0.2 AA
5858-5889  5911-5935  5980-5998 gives 0.4 AA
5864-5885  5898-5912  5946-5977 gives 0.3 AA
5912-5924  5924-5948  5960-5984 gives 0.2 AA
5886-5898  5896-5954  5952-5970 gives -1.8 AA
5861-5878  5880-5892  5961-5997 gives 0.5 AA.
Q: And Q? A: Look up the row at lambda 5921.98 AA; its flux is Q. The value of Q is 8.706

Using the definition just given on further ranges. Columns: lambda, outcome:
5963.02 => 8.643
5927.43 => 8.801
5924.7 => 8.881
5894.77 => 8.347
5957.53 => 8.714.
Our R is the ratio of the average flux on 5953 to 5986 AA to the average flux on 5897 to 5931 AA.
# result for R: 1.0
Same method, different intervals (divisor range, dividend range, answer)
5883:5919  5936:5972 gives 1.01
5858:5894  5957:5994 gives 0.98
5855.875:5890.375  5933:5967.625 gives 0.97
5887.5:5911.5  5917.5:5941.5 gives 1.02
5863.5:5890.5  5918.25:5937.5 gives 0.98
